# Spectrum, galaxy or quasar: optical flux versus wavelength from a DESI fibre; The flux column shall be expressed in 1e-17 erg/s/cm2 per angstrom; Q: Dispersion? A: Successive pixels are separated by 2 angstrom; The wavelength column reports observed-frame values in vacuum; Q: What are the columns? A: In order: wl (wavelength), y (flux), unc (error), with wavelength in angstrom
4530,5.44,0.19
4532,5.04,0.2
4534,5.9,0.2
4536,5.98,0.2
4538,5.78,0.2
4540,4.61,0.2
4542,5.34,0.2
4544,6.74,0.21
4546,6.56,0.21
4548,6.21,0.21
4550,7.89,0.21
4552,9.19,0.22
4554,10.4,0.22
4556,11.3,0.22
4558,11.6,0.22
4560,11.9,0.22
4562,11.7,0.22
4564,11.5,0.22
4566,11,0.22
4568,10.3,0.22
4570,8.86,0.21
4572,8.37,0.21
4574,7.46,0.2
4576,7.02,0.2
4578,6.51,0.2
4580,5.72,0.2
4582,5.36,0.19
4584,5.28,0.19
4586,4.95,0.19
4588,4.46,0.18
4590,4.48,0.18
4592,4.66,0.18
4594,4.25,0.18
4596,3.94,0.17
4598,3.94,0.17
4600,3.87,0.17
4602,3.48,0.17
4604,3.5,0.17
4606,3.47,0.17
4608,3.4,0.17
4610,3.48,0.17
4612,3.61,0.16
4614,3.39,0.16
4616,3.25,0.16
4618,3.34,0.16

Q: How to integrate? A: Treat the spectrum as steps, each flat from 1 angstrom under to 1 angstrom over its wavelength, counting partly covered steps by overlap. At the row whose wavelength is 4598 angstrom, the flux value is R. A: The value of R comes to 3.94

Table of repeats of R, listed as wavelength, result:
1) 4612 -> 3.61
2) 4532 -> 5.04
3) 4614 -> 3.39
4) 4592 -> 4.66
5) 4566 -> 11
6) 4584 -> 5.28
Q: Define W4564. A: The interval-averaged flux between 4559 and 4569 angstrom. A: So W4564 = 11.3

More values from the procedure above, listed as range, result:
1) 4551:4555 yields 9.79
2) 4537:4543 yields 5.24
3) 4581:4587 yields 5.2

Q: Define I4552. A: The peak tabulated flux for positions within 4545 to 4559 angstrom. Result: 11.6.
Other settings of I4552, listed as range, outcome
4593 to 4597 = 4.25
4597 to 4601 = 3.94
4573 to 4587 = 7.46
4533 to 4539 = 5.98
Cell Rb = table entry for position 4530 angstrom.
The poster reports 5.44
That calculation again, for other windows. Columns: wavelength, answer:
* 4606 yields 3.47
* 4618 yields 3.34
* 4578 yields 6.51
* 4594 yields 4.25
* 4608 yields 3.4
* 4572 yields 8.37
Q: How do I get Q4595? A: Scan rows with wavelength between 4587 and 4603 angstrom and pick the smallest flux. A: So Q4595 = 3.48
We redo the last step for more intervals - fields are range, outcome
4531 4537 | 5.04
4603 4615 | 3.39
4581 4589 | 4.46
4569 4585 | 5.28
